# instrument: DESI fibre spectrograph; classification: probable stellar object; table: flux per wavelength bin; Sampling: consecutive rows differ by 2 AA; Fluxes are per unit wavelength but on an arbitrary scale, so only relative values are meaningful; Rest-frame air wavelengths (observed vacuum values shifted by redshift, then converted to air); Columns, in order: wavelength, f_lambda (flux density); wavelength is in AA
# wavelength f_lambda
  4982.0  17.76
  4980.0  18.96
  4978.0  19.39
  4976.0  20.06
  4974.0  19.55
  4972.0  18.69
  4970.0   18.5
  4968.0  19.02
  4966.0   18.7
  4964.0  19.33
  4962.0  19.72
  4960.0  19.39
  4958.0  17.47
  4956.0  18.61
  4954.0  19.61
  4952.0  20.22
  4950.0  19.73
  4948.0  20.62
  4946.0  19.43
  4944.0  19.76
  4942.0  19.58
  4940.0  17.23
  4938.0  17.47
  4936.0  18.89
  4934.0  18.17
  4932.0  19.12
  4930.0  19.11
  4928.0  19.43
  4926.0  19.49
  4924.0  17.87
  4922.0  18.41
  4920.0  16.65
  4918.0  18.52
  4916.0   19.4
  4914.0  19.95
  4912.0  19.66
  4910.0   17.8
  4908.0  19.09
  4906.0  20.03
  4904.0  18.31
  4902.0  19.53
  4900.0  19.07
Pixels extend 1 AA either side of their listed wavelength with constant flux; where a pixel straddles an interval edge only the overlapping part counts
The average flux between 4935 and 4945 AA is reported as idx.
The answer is 18.6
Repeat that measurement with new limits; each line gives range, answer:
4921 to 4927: 18.6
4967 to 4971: 18.8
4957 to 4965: 19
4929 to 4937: 18.8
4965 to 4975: 18.9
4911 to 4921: 18.8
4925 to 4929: 19.5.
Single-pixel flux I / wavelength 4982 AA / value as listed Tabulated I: 17.76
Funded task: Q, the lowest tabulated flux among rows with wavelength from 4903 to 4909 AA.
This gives 18.31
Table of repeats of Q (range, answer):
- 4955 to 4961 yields 17.47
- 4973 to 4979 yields 19.39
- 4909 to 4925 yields 16.65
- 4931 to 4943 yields 17.23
